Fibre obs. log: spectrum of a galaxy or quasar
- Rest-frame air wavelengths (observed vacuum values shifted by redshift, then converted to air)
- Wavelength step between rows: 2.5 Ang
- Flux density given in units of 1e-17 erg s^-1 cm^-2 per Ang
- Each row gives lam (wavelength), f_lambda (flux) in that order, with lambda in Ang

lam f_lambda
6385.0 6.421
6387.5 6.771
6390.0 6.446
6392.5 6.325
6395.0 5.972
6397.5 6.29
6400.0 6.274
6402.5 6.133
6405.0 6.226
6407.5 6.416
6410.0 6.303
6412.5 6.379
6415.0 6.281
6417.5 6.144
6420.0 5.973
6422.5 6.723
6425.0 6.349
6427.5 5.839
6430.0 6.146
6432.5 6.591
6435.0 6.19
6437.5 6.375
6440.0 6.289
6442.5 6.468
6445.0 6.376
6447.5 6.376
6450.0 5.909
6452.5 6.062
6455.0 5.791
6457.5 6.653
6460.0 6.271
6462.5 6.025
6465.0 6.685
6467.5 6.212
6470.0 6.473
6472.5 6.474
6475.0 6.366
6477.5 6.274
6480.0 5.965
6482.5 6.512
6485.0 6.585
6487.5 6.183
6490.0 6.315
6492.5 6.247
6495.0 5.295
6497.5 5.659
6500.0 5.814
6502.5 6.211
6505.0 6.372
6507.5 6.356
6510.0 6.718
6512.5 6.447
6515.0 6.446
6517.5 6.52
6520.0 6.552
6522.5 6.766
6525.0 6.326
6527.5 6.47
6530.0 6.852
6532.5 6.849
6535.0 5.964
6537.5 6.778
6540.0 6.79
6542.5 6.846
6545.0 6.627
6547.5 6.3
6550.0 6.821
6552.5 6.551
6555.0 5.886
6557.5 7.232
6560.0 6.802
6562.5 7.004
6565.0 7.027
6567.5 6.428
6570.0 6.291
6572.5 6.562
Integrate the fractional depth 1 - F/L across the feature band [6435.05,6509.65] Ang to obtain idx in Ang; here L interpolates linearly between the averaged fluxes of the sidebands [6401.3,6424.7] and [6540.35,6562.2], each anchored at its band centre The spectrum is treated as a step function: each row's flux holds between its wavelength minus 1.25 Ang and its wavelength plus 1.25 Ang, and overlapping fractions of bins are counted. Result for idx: 2.5 Ang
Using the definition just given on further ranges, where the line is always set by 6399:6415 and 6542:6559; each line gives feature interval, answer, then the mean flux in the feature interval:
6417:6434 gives 0.2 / 6.26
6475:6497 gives 1.0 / 6.17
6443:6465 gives 0.6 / 6.22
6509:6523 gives -0.1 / 6.56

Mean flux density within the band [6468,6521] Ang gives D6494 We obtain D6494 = 6.27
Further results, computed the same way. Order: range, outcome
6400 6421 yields 6.24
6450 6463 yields 6.14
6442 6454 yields 6.21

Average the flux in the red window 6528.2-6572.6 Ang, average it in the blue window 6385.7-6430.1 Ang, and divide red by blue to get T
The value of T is 1.06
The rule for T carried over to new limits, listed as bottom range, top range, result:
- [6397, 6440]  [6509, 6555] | 1.05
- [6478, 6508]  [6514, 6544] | 1.08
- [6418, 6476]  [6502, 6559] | 1.04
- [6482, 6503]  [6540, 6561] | 1.09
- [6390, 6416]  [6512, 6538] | 1.04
